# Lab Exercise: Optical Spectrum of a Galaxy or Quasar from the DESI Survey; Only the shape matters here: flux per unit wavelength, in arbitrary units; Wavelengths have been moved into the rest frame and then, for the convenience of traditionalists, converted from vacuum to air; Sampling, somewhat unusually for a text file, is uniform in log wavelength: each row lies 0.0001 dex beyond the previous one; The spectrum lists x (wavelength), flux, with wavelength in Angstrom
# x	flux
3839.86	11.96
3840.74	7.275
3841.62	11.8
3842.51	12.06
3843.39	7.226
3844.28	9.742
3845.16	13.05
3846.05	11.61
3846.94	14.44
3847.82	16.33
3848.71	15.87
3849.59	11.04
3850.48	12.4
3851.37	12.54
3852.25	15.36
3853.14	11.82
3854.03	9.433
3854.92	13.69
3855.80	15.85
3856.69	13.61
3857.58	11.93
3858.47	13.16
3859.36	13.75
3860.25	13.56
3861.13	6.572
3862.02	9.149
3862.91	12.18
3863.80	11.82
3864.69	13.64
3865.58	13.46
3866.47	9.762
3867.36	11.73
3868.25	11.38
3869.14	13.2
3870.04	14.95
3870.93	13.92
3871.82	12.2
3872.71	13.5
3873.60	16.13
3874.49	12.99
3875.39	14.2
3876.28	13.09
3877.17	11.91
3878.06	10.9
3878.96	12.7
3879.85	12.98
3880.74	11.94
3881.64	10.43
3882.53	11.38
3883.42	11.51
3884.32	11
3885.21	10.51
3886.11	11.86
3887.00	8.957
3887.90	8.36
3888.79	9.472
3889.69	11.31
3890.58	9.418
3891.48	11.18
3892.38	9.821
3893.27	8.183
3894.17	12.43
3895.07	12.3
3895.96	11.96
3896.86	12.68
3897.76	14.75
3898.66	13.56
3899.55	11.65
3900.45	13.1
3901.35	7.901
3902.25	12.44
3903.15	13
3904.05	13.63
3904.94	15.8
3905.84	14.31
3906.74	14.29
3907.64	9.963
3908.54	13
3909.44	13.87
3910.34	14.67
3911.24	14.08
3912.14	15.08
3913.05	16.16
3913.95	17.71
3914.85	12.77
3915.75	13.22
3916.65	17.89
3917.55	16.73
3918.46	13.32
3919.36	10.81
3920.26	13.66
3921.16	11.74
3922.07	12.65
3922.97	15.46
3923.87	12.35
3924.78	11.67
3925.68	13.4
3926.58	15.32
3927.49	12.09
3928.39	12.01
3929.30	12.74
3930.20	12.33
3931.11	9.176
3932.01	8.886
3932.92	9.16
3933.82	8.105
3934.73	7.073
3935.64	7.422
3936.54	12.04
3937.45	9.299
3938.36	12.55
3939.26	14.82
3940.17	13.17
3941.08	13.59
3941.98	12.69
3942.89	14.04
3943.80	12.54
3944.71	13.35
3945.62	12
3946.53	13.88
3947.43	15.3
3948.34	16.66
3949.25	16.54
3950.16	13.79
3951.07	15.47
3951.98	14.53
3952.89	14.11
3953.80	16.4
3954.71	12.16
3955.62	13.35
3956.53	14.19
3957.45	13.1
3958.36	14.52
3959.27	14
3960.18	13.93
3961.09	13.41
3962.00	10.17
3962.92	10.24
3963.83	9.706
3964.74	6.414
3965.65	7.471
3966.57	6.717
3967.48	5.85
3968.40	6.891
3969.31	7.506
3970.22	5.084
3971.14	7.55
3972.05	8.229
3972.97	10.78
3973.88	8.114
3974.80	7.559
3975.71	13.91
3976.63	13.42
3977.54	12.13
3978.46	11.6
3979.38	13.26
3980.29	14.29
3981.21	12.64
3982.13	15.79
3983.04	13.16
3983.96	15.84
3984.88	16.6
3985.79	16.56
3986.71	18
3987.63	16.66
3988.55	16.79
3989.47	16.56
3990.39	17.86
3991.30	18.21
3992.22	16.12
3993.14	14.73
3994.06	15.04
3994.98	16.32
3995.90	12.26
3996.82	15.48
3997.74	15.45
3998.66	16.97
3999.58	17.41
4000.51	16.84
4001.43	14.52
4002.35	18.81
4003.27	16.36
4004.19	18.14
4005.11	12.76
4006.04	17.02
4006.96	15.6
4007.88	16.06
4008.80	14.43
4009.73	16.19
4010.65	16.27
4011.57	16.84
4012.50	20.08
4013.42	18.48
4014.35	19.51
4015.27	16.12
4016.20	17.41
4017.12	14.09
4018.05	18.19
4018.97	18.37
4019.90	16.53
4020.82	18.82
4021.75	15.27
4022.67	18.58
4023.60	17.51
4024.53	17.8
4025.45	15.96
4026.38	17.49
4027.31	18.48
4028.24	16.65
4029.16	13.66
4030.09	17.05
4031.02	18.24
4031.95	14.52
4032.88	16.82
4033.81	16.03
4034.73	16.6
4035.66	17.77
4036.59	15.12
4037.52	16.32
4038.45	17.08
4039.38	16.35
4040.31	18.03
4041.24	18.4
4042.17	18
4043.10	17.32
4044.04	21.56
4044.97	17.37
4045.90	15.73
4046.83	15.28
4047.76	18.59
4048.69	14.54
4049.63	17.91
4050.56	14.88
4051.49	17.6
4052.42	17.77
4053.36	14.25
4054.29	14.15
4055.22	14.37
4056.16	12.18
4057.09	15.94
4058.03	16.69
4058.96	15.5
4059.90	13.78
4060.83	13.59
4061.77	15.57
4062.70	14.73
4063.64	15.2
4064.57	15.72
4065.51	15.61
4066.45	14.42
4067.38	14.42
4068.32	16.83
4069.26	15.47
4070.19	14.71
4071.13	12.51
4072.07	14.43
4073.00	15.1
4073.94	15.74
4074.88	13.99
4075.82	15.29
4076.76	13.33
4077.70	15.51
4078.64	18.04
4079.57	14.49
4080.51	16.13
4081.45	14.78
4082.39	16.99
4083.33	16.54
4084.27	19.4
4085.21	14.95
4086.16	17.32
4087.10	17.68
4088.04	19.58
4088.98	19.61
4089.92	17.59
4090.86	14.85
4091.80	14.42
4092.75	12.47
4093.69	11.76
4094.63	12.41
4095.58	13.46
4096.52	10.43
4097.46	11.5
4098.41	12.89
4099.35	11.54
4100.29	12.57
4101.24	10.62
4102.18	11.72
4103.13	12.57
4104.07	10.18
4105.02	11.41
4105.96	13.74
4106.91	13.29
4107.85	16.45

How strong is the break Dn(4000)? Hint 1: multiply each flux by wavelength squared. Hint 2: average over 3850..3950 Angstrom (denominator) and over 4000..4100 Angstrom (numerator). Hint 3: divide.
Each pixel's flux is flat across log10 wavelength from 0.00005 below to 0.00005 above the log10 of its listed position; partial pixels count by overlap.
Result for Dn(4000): 1.38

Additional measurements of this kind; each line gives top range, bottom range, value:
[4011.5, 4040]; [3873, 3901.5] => 1.57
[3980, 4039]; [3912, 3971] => 1.39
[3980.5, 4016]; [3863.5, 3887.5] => 1.41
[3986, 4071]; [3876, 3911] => 1.48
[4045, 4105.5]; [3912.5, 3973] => 1.31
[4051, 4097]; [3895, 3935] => 1.28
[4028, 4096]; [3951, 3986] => 1.43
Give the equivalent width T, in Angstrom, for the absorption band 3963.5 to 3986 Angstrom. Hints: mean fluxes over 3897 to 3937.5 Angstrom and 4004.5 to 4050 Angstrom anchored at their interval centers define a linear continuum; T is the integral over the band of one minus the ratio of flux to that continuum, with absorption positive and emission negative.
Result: 6.5 Angstrom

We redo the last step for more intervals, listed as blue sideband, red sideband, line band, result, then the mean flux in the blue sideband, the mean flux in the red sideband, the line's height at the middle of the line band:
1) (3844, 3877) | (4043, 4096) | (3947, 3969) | 2.9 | 12.8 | 15.6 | 14.1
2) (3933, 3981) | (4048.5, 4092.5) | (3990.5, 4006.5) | -3.7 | 11.6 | 15.6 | 13.1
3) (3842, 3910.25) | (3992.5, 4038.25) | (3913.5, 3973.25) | 9.1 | 12.2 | 16.6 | 14.3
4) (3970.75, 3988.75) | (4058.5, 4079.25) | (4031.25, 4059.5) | -3.8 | 13.1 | 15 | 14.5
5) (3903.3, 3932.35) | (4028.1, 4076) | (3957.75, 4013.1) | 4.1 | 13.5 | 15.9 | 14.7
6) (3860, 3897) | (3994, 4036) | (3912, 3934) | 0.4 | 11.7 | 16.6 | 13.3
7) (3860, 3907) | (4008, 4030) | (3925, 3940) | 3.0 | 12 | 17.1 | 13.8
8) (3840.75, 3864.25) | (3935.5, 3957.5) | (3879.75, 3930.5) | 1.6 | 12.2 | 13.6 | 13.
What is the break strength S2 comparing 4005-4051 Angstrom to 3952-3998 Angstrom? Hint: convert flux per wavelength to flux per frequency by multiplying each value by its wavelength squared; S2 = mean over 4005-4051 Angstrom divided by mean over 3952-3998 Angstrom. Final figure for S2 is 1.36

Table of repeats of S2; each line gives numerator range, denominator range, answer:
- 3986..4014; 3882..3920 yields 1.38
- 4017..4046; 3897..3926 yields 1.34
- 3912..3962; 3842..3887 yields 1.10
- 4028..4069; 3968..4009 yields 1.17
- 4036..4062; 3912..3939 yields 1.39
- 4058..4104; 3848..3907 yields 1.34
